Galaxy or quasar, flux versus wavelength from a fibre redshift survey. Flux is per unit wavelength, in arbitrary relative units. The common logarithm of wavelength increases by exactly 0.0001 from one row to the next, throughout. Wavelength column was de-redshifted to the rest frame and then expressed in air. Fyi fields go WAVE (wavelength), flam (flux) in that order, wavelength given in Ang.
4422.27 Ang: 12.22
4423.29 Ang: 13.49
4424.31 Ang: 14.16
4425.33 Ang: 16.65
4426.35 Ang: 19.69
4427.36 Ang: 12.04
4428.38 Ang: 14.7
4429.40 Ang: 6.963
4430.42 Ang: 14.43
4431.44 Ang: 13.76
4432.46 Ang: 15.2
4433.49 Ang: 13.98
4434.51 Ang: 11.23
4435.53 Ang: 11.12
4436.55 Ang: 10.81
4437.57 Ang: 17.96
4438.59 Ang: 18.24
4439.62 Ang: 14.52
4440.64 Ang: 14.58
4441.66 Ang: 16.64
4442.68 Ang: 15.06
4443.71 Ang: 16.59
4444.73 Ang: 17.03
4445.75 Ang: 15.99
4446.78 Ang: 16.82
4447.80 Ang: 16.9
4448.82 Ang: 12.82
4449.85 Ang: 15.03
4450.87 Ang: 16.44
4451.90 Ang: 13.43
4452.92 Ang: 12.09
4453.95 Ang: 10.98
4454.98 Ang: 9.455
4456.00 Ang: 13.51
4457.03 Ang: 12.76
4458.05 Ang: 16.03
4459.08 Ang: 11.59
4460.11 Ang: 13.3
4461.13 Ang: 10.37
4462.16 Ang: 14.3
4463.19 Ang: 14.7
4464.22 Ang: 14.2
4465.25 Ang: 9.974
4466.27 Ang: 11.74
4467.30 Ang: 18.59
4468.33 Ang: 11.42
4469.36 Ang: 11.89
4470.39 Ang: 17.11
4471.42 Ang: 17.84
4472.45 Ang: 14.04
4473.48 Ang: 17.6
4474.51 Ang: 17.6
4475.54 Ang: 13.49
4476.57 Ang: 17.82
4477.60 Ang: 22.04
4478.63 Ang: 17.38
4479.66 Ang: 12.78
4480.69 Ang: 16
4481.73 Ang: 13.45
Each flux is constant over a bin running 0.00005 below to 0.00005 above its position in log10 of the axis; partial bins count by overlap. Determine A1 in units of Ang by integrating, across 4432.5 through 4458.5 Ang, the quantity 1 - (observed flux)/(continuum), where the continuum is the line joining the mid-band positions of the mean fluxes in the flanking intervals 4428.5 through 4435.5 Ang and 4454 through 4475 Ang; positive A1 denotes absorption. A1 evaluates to -2.6 Ang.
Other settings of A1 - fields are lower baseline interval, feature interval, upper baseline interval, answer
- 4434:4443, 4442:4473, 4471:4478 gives 3.4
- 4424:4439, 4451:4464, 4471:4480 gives 2.3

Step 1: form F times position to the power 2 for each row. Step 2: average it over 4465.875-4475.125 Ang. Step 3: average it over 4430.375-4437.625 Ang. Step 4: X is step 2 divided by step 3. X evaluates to 1.2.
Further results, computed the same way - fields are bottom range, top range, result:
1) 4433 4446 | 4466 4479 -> 1.10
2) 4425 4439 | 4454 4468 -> 0.94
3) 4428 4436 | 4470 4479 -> 1.39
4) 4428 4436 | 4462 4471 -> 1.11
